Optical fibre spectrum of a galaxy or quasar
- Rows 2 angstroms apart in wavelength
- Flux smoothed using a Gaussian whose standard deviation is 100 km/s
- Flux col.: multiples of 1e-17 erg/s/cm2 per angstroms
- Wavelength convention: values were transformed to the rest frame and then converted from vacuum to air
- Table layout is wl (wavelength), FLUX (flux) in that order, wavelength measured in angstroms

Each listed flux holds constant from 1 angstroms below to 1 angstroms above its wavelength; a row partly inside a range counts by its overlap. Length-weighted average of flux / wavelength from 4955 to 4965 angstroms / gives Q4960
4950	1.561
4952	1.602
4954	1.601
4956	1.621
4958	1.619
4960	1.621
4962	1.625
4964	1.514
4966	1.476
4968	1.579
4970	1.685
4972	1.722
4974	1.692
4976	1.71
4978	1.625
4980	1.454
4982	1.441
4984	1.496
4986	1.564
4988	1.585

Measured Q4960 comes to 1.6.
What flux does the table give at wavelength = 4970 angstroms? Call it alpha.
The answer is 1.685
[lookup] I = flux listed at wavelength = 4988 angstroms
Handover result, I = 1.585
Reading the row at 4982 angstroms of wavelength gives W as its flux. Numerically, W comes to 1.441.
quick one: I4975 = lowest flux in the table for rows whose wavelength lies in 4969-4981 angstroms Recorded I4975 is 1.454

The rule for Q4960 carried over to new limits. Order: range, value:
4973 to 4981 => 1.62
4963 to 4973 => 1.6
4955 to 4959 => 1.62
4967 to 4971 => 1.63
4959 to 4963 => 1.62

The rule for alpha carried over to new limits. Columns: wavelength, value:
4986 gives 1.564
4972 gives 1.722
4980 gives 1.454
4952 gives 1.602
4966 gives 1.476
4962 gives 1.625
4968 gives 1.579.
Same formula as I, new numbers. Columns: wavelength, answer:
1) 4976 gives 1.71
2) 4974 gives 1.692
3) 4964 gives 1.514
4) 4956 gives 1.621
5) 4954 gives 1.601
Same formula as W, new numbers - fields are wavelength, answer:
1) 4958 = 1.619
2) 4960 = 1.621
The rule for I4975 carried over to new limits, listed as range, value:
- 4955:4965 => 1.514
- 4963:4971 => 1.476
